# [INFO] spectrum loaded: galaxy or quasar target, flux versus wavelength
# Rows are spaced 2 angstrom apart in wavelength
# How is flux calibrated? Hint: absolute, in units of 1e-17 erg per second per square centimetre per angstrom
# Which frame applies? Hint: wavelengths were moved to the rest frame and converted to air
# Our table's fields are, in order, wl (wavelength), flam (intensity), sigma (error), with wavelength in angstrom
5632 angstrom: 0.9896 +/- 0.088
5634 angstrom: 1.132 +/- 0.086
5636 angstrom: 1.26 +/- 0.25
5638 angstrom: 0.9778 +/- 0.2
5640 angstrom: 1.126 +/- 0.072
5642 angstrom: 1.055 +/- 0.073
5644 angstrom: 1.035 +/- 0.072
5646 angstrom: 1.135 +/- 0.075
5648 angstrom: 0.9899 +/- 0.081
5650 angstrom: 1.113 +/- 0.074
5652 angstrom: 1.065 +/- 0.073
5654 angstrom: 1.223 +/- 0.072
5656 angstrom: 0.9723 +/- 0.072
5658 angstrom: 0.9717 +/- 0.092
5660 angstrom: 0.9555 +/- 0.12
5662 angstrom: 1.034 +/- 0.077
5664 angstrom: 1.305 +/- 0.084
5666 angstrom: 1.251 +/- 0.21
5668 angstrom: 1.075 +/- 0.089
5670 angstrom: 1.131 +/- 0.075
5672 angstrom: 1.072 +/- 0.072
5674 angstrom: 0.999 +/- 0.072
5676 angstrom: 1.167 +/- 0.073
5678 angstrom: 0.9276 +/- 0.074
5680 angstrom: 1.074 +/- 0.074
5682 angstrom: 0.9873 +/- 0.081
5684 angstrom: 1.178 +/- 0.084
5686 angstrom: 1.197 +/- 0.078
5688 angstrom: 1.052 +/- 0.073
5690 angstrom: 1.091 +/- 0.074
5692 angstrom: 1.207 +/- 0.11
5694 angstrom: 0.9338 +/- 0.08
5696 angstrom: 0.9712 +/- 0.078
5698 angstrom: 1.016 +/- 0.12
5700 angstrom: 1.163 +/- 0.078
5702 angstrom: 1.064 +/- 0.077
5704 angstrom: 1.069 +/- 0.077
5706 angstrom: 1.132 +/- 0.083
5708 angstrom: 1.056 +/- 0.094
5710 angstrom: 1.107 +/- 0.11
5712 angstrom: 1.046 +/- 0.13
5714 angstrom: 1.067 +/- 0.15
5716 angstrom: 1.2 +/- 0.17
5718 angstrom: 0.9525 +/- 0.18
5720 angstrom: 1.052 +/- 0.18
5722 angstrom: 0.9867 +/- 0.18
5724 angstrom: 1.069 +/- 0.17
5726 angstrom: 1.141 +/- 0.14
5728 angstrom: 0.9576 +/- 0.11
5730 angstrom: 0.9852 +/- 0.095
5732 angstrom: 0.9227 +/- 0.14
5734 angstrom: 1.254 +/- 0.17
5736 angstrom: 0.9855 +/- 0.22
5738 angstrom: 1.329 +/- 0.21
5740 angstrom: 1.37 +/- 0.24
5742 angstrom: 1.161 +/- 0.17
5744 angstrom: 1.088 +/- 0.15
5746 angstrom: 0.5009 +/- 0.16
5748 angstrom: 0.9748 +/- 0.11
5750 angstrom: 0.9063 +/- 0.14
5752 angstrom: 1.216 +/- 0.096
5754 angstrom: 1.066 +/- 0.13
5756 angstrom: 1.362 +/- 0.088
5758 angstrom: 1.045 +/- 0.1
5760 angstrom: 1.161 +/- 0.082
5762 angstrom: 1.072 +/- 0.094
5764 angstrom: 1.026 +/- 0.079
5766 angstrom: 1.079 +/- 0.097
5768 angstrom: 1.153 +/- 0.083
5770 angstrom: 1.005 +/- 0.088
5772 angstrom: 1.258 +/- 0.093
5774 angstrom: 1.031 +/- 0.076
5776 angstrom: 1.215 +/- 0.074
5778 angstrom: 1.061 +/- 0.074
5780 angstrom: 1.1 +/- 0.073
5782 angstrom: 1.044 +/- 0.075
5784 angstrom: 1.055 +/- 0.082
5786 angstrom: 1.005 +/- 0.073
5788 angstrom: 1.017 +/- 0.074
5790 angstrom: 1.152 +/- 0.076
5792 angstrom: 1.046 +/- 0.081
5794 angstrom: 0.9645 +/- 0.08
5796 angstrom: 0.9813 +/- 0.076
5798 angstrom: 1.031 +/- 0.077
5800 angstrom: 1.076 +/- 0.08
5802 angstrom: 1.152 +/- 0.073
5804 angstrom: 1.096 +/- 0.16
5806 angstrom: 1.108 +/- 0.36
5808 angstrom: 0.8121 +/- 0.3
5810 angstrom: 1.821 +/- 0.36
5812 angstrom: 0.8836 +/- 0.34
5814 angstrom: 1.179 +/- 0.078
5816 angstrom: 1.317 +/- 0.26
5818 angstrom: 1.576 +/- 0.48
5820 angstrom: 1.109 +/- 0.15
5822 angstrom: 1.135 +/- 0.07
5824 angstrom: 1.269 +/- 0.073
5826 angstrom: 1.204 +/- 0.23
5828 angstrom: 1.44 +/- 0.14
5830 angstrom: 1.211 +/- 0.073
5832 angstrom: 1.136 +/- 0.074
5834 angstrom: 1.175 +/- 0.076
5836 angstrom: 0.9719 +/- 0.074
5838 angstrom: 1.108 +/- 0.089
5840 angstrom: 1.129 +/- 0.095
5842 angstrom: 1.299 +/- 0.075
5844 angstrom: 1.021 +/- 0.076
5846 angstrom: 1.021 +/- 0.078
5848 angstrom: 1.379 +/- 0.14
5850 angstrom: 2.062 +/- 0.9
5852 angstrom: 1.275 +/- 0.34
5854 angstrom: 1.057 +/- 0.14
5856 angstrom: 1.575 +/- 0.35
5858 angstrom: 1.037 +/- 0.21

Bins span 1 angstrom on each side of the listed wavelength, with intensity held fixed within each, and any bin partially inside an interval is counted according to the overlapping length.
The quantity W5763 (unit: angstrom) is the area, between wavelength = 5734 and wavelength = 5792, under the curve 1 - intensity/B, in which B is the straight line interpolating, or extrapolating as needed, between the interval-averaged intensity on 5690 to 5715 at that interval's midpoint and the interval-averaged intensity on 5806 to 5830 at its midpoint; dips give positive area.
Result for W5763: 3.51 angstrom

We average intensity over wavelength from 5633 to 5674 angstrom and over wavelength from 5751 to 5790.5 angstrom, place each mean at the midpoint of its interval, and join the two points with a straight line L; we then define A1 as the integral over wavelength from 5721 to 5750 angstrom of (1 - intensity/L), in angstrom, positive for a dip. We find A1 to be 1.4 angstrom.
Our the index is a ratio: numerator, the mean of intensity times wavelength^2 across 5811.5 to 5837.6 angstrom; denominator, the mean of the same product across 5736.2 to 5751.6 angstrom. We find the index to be 1.2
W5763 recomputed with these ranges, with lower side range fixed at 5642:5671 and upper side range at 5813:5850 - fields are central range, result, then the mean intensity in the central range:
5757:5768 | 0.8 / 1.08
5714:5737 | 1.9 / 1.05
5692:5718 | 1.3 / 1.07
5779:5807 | 3.2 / 1.06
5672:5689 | 0.5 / 1.07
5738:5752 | 1.4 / 1.04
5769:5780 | 0.6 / 1.11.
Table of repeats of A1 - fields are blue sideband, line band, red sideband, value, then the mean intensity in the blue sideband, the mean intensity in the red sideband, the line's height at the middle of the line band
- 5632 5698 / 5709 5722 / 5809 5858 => 0.8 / 1.08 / 1.26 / 1.13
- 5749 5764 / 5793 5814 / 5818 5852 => 1.6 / 1.11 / 1.24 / 1.19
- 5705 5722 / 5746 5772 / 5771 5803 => 0.0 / 1.07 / 1.07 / 1.07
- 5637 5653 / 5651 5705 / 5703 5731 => -1.0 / 1.06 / 1.06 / 1.06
